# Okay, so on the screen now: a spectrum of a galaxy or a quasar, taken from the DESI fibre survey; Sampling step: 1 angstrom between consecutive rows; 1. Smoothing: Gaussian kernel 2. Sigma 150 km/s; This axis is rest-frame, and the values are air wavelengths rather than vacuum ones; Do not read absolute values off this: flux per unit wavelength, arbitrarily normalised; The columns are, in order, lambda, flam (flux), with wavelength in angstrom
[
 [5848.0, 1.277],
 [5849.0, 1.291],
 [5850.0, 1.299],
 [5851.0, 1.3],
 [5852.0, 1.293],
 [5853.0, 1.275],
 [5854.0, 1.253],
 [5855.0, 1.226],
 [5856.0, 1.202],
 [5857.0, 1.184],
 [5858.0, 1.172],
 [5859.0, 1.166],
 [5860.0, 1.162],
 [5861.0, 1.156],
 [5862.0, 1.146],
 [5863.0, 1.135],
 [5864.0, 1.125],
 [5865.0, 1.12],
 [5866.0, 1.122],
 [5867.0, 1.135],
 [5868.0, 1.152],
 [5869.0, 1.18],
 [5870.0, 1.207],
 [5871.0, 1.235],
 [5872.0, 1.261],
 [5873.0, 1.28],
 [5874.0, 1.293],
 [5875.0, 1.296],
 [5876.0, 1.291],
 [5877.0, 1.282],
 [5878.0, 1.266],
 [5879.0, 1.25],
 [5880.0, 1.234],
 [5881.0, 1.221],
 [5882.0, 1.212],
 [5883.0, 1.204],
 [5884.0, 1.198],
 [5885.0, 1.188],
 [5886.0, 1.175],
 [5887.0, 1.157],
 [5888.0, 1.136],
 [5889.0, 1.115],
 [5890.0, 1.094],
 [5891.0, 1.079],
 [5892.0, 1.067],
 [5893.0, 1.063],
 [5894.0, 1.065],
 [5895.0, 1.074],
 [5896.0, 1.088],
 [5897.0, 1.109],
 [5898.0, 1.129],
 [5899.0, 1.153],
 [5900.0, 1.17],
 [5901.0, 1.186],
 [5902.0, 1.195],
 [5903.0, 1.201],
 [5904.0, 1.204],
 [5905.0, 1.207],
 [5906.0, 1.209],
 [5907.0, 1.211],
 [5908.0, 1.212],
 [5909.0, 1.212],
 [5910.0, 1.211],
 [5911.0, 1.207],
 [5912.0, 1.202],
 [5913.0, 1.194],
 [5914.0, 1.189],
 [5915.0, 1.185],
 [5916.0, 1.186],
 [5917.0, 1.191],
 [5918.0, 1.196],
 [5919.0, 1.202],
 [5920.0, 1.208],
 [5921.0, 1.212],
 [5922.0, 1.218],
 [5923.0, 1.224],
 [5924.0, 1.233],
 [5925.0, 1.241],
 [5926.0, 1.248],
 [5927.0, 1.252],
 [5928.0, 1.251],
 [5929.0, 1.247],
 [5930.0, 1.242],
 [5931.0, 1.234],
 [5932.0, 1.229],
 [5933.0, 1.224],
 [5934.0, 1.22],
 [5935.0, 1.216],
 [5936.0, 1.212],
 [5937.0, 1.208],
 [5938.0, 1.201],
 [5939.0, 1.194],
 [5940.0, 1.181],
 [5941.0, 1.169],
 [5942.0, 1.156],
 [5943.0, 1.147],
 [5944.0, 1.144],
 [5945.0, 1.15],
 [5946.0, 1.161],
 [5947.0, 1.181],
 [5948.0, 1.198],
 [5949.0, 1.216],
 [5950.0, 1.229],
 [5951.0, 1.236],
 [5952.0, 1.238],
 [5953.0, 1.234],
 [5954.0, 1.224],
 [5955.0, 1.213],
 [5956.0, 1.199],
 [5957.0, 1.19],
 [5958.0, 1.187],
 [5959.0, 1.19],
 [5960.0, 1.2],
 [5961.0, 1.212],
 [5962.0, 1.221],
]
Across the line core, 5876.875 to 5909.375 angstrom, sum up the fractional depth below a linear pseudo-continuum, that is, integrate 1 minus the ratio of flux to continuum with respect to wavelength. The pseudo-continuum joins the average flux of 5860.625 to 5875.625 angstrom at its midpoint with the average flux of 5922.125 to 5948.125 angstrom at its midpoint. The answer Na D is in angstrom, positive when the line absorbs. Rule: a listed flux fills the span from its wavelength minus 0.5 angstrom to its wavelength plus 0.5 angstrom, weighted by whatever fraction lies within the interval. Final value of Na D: 0.8 angstrom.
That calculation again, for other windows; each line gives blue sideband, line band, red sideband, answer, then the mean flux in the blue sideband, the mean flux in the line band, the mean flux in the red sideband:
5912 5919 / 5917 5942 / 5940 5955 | -0.5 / 1.19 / 1.22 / 1.19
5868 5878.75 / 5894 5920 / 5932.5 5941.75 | 1.0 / 1.25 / 1.18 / 1.2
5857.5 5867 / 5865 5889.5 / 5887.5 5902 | -1.8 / 1.14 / 1.21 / 1.11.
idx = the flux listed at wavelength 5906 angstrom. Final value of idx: 1.209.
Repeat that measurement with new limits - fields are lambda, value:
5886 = 1.175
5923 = 1.224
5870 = 1.207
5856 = 1.202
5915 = 1.185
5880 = 1.234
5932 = 1.229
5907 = 1.211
